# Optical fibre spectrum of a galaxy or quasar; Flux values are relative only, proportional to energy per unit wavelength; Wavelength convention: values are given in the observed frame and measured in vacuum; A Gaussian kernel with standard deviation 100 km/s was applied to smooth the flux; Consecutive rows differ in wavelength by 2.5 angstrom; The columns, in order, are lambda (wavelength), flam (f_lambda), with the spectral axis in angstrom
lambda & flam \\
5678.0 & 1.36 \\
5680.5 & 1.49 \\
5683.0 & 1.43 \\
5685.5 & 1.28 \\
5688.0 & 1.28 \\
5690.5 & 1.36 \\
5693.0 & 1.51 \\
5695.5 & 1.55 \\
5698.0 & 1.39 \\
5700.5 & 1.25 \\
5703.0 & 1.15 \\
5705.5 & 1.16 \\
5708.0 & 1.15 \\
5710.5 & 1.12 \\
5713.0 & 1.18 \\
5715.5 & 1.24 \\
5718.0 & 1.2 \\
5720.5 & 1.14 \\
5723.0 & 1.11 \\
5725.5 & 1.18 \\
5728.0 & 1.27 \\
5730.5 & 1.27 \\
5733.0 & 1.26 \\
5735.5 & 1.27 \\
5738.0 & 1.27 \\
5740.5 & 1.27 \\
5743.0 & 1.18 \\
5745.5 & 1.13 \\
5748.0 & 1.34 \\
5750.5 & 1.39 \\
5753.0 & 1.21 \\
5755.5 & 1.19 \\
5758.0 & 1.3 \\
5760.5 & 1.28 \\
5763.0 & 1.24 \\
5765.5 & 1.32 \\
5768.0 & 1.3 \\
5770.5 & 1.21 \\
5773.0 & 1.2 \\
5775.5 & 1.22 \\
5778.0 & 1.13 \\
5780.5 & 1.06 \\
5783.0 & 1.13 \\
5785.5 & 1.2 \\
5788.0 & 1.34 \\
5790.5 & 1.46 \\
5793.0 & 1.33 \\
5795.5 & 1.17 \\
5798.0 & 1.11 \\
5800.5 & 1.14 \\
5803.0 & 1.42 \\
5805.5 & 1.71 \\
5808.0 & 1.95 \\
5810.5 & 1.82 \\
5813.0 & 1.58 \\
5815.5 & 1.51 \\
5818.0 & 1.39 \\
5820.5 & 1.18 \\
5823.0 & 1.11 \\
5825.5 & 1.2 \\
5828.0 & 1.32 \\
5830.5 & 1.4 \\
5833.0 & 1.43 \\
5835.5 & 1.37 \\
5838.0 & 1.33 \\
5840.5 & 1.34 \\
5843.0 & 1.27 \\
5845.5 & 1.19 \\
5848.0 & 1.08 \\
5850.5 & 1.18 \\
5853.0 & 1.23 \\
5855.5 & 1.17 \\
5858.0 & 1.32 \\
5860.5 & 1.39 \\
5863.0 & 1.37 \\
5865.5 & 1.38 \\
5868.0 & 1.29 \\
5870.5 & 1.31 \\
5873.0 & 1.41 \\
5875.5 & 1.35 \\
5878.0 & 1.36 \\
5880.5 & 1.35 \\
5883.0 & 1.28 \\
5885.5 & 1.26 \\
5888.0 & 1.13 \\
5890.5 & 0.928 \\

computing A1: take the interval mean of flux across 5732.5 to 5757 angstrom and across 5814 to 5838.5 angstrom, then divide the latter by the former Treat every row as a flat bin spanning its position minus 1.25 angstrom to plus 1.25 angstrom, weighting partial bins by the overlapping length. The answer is 1.1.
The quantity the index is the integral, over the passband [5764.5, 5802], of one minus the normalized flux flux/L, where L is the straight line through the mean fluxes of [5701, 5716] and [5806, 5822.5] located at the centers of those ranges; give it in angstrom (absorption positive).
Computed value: 5.7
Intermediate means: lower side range 1.17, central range 1.22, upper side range 1.56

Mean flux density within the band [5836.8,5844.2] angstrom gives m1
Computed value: 1.31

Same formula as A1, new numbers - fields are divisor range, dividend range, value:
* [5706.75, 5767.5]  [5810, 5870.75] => 1.07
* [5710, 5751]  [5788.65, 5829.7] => 1.14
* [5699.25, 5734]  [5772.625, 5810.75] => 1.11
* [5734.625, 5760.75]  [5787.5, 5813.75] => 1.16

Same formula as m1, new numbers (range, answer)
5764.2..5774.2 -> 1.26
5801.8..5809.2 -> 1.69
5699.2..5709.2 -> 1.18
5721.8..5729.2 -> 1.19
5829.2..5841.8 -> 1.37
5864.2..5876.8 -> 1.35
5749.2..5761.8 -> 1.27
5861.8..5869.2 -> 1.35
